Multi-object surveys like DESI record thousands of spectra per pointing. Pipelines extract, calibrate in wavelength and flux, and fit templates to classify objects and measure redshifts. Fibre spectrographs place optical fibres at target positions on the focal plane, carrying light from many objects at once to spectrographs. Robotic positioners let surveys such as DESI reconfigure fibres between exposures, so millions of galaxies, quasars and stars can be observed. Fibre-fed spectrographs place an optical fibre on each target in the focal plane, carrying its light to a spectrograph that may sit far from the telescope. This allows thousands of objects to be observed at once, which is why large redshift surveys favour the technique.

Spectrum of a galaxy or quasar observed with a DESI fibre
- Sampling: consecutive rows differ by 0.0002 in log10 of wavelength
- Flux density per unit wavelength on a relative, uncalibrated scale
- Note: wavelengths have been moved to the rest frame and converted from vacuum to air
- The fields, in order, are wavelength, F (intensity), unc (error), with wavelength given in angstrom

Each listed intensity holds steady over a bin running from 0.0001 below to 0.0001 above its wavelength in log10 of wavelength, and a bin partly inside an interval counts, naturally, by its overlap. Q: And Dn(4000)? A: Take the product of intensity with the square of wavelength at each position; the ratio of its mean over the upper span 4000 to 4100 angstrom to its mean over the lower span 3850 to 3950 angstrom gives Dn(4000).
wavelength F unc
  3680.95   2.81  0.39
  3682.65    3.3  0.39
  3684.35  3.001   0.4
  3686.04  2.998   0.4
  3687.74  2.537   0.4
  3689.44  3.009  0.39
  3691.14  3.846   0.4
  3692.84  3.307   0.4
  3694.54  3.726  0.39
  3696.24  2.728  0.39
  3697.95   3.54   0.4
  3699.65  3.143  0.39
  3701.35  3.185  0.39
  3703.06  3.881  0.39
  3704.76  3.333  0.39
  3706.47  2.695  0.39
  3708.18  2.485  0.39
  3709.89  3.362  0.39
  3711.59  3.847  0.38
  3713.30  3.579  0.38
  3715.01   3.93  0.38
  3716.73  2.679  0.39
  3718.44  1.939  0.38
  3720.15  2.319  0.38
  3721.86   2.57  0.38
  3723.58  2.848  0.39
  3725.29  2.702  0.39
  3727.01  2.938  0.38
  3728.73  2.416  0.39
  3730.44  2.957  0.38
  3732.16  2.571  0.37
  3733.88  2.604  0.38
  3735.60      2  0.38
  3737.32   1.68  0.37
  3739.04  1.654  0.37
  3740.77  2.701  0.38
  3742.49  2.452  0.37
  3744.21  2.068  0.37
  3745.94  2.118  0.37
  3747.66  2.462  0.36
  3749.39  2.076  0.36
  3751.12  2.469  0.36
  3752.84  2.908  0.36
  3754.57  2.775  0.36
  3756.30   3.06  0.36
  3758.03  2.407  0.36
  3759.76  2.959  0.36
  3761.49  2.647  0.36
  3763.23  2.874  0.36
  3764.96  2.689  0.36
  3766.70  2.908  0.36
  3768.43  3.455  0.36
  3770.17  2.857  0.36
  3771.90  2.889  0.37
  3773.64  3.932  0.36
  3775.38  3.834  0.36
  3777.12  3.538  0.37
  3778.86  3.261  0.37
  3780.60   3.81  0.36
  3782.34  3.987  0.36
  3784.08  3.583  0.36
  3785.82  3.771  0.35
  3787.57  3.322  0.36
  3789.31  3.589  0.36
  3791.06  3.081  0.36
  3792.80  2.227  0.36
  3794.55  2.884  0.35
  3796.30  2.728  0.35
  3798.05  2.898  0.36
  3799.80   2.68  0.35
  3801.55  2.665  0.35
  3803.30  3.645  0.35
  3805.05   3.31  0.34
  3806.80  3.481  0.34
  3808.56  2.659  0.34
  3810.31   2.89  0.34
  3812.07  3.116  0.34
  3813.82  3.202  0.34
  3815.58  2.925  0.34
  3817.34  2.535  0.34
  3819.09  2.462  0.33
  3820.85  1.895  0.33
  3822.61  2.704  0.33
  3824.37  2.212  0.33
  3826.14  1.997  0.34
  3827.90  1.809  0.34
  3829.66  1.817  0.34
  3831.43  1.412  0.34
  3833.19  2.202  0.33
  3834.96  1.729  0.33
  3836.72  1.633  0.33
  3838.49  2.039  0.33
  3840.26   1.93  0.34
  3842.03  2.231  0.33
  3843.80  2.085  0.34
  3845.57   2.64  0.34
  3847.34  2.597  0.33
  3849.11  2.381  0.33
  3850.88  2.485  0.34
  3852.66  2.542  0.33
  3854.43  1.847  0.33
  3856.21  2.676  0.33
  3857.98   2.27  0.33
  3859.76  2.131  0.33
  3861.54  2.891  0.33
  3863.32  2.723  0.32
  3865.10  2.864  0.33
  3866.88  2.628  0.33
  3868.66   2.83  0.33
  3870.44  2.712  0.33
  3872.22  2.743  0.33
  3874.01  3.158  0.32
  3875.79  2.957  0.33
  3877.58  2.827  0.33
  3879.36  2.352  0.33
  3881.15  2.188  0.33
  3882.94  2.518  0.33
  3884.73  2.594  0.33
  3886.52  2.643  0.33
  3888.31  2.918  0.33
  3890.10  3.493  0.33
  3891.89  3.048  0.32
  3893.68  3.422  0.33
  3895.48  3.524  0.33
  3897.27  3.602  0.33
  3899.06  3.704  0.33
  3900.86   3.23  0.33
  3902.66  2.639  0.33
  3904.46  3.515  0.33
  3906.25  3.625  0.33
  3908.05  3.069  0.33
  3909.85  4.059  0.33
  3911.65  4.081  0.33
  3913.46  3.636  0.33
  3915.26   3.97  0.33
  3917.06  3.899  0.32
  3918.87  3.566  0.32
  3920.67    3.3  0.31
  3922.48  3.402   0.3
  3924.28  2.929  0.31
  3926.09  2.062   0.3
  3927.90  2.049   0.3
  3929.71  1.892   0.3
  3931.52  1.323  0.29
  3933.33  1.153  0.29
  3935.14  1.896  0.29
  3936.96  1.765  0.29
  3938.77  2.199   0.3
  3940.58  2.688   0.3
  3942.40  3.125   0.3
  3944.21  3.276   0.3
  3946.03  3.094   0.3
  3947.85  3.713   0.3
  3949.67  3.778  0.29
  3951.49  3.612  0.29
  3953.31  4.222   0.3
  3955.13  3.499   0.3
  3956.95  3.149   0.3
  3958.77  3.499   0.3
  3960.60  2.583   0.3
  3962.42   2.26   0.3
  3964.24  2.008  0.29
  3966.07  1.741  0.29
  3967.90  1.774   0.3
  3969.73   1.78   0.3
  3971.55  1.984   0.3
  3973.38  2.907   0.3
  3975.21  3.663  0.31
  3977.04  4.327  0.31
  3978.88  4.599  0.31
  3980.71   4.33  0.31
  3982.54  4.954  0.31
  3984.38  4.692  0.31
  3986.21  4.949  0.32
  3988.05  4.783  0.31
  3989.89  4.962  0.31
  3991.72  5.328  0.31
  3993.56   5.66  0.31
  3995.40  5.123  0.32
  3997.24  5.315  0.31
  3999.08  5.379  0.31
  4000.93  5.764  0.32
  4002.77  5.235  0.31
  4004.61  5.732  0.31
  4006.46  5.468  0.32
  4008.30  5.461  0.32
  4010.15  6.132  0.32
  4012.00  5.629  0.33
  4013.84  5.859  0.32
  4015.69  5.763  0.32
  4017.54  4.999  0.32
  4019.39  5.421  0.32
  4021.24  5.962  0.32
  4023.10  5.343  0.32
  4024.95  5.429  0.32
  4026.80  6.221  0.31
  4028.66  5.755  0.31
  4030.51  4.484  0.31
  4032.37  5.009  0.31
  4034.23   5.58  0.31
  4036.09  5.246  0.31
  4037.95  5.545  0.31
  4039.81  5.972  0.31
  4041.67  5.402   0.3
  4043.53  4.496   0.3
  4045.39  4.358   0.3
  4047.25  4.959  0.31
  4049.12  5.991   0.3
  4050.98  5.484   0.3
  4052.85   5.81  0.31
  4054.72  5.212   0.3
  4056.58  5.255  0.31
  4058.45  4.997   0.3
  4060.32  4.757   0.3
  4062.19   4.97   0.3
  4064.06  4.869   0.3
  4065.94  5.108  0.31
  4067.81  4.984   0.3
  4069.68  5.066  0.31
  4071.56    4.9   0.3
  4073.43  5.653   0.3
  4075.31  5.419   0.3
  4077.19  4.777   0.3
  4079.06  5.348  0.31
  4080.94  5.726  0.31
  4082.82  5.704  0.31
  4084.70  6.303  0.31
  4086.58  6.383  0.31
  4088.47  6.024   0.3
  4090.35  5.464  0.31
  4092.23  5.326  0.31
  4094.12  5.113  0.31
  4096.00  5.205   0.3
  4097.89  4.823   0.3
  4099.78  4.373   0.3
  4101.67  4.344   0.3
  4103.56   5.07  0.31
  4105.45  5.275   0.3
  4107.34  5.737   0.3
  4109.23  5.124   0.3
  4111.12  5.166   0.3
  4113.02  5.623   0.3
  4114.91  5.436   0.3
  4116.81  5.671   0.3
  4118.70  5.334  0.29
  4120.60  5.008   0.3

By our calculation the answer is 2.0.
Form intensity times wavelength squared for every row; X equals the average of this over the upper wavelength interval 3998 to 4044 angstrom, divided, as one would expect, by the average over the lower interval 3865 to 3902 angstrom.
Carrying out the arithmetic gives 2.0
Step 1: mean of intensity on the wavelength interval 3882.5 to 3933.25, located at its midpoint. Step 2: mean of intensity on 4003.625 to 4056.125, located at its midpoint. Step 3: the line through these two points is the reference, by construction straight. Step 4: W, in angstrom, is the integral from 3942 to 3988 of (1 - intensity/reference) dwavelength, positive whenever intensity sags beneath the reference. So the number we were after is 9.18 angstrom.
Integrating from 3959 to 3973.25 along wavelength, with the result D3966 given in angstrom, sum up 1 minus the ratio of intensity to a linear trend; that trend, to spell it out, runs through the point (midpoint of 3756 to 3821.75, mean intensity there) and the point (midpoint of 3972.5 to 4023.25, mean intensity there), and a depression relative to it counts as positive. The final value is 7.9 angstrom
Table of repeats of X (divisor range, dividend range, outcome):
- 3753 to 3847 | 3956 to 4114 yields 2.00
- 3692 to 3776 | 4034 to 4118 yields 2.22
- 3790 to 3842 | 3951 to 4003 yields 1.71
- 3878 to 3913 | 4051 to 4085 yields 1.81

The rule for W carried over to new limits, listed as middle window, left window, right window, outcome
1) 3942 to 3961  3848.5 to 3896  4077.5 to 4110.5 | 1.1 angstrom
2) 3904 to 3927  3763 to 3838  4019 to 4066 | 3.1 angstrom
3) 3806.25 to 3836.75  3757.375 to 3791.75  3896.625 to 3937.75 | 7.7 angstrom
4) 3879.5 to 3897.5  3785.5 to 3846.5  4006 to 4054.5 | 3.1 angstrom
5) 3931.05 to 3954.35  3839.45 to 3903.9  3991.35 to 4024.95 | 7.9 angstrom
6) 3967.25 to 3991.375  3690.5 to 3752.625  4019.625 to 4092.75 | 4.6 angstrom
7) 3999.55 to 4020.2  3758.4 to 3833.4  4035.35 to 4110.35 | -3.7 angstrom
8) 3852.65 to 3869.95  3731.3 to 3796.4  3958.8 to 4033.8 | 5.1 angstrom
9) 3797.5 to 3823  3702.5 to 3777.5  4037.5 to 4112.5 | 3.3 angstrom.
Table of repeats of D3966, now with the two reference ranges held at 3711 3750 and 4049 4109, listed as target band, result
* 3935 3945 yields 4.0 angstrom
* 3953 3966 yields 4.3 angstrom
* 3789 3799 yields 0.6 angstrom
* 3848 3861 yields 4.3 angstrom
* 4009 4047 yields -4.2 angstrom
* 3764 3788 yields -4.1 angstrom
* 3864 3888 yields 6.5 angstrom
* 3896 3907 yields 1.4 angstrom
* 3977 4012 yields -4.3 angstrom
